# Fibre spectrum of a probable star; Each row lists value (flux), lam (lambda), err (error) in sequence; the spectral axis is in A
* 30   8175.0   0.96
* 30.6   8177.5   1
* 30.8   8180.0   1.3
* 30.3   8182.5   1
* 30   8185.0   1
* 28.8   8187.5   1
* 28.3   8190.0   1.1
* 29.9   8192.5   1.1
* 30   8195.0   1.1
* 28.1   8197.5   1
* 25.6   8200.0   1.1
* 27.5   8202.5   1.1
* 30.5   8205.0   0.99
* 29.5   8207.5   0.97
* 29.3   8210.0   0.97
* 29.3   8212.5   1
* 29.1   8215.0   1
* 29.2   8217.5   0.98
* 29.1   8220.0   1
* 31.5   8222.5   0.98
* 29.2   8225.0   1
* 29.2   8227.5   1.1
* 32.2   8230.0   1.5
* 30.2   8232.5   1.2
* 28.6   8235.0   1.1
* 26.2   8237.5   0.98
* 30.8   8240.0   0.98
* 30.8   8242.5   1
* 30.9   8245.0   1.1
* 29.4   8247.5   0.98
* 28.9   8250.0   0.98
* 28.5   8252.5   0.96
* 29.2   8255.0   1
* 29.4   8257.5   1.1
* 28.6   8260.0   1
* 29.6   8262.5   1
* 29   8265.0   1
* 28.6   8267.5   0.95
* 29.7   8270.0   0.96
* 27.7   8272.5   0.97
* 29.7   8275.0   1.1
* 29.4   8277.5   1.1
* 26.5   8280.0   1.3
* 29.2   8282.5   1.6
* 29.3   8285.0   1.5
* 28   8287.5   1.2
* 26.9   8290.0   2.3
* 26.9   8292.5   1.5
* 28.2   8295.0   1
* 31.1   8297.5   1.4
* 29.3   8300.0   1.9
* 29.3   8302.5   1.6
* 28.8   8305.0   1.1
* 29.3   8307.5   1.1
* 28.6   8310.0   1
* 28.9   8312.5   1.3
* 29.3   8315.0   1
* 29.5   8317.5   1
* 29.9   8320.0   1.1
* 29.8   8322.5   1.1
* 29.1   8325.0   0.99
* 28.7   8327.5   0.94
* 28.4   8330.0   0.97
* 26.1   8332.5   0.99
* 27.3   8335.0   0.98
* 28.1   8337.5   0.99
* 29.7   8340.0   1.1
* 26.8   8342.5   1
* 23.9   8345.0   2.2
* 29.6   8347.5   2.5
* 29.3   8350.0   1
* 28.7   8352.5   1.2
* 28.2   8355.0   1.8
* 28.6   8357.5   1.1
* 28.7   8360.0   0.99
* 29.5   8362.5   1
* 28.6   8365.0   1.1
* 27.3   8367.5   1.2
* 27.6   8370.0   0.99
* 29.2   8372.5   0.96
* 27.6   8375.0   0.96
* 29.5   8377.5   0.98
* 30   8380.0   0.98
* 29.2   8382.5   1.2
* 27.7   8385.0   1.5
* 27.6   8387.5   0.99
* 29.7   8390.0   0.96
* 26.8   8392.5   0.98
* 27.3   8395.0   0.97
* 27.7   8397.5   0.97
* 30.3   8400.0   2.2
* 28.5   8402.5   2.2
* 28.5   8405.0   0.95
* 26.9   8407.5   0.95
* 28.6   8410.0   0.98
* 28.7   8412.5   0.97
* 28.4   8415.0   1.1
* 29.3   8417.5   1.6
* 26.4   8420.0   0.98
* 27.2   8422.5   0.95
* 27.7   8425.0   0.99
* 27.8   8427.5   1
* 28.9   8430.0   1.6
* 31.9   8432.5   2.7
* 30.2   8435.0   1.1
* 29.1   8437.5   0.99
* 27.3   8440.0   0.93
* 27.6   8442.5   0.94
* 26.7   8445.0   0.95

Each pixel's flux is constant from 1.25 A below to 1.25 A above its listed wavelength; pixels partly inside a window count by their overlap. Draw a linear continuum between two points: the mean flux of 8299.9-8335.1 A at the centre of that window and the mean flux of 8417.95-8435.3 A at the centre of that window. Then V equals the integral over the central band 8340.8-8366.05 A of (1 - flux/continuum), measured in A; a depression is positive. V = 0.5 A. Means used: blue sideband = 28.9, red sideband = 28.5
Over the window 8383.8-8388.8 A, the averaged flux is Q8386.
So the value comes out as 27.7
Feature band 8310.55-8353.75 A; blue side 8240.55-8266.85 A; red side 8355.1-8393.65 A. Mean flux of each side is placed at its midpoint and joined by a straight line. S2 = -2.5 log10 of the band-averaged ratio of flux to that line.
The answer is 0.02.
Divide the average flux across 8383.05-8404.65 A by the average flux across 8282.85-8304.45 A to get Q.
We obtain 0.99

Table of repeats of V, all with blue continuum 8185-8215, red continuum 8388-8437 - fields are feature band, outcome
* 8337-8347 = 0.5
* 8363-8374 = 0.1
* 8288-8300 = 0.1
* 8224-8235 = -0.5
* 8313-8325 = -0.4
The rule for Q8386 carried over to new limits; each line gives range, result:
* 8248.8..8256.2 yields 28.9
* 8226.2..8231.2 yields 30.7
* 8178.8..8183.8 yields 30.5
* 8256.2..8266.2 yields 29.2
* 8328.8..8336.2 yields 27.3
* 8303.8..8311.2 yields 28.9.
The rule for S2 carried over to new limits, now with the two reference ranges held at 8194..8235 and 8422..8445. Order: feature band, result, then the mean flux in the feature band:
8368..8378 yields 0.02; 28.3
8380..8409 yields 0.02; 28.3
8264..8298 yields 0.02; 28.5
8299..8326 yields -0.01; 29.3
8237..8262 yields -0.01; 29.4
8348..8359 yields 0.00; 28.8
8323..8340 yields 0.03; 28.2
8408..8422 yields 0.02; 28.1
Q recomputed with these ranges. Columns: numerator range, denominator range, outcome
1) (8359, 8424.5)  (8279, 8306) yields 0.99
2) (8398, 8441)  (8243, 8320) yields 0.99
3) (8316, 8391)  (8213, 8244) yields 0.96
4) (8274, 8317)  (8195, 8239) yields 0.99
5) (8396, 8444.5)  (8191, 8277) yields 0.97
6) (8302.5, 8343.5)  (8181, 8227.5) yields 0.98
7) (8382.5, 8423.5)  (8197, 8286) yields 0.96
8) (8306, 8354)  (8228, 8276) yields 0.97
